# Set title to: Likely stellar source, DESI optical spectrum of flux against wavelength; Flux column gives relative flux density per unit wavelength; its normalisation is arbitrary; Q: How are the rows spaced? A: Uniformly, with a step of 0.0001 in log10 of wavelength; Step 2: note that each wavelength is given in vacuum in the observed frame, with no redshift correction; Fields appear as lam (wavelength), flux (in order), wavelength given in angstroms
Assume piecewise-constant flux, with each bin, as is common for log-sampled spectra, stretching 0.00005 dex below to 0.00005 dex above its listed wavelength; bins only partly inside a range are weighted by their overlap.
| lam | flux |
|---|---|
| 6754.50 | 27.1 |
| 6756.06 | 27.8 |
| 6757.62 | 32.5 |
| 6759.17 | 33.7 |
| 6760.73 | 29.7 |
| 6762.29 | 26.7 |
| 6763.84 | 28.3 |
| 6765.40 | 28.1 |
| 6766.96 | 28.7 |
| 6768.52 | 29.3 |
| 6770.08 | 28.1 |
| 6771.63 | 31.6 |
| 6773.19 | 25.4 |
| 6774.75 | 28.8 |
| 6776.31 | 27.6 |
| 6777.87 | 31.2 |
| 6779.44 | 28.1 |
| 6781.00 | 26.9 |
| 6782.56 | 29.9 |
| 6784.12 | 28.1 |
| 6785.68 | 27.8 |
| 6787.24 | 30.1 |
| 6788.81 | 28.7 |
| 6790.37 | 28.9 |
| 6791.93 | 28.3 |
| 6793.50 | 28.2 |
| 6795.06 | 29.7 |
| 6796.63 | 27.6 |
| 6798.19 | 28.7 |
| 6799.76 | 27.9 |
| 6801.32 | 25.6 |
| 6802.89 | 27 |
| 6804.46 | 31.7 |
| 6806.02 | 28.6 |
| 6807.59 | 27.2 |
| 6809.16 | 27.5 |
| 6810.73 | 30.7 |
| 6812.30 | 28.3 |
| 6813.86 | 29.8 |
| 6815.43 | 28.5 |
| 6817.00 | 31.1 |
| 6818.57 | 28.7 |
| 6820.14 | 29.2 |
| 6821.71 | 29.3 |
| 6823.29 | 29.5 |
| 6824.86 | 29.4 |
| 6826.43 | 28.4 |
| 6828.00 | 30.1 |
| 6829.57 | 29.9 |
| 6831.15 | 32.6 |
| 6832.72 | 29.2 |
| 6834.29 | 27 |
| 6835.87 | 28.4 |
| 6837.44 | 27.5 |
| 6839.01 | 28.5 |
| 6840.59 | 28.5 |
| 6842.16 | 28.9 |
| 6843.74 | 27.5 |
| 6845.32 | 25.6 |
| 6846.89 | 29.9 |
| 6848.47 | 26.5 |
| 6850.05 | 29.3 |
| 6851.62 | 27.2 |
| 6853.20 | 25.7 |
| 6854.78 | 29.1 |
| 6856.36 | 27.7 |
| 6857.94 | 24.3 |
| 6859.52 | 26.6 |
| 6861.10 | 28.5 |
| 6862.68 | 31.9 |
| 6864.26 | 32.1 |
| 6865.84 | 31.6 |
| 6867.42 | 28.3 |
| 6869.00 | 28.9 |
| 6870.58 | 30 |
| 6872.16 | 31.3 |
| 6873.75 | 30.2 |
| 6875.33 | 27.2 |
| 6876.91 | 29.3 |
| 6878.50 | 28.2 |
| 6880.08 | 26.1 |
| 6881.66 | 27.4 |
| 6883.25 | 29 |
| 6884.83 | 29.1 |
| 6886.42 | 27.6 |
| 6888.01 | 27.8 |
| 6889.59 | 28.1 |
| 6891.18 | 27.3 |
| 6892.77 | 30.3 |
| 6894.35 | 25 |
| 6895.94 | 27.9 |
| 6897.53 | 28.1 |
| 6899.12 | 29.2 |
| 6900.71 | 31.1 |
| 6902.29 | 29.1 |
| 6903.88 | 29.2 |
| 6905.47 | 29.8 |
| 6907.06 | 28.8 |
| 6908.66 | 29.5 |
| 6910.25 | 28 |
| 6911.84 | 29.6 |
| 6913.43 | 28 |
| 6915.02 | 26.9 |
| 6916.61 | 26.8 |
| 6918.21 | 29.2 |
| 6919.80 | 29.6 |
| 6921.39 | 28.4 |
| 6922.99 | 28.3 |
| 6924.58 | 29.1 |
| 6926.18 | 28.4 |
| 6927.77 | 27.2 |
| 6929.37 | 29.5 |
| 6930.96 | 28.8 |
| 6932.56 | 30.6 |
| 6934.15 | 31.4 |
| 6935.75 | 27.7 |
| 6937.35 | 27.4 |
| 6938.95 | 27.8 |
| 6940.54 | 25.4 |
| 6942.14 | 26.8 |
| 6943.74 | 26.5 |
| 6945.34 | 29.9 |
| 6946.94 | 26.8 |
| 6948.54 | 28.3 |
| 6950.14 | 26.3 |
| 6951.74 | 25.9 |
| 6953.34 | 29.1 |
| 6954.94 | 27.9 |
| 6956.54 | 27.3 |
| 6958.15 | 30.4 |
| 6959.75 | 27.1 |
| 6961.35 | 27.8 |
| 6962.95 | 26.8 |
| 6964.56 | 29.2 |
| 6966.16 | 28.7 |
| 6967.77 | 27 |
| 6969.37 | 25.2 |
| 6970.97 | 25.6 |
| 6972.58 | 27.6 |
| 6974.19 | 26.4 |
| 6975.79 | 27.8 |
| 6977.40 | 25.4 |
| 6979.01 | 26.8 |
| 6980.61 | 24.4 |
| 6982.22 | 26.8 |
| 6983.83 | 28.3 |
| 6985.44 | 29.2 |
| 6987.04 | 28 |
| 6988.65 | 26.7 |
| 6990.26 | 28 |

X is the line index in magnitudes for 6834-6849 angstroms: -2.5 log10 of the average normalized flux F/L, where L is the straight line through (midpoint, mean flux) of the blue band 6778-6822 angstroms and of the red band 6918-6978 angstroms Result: 0.02 mag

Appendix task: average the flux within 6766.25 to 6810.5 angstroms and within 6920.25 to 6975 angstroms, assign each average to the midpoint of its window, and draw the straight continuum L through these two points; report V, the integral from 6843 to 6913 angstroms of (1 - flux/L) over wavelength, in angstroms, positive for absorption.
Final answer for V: -1.0 angstroms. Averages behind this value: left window 28.5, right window 27.9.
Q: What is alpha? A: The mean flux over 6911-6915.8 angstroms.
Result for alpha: 28.2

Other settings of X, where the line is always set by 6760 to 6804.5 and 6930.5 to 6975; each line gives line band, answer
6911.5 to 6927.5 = -0.02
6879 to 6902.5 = -0.01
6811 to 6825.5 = -0.04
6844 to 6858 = 0.03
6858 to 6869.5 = -0.05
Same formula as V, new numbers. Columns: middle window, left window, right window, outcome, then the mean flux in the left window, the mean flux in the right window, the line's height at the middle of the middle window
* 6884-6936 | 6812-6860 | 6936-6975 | -1.6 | 28.5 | 27.4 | 27.8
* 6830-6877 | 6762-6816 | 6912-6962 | -0.5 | 28.5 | 28.1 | 28.3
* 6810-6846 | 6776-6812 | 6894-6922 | -0.5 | 28.5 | 28.6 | 28.6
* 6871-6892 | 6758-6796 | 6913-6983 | -0.2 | 28.9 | 27.7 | 28.1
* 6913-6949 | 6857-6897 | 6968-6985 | -1.0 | 28.6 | 26.5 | 27.4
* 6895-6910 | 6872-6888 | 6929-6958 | -0.5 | 28.4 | 28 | 28.2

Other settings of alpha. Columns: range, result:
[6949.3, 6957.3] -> 27.3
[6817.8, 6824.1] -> 29.1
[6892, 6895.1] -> 27.7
